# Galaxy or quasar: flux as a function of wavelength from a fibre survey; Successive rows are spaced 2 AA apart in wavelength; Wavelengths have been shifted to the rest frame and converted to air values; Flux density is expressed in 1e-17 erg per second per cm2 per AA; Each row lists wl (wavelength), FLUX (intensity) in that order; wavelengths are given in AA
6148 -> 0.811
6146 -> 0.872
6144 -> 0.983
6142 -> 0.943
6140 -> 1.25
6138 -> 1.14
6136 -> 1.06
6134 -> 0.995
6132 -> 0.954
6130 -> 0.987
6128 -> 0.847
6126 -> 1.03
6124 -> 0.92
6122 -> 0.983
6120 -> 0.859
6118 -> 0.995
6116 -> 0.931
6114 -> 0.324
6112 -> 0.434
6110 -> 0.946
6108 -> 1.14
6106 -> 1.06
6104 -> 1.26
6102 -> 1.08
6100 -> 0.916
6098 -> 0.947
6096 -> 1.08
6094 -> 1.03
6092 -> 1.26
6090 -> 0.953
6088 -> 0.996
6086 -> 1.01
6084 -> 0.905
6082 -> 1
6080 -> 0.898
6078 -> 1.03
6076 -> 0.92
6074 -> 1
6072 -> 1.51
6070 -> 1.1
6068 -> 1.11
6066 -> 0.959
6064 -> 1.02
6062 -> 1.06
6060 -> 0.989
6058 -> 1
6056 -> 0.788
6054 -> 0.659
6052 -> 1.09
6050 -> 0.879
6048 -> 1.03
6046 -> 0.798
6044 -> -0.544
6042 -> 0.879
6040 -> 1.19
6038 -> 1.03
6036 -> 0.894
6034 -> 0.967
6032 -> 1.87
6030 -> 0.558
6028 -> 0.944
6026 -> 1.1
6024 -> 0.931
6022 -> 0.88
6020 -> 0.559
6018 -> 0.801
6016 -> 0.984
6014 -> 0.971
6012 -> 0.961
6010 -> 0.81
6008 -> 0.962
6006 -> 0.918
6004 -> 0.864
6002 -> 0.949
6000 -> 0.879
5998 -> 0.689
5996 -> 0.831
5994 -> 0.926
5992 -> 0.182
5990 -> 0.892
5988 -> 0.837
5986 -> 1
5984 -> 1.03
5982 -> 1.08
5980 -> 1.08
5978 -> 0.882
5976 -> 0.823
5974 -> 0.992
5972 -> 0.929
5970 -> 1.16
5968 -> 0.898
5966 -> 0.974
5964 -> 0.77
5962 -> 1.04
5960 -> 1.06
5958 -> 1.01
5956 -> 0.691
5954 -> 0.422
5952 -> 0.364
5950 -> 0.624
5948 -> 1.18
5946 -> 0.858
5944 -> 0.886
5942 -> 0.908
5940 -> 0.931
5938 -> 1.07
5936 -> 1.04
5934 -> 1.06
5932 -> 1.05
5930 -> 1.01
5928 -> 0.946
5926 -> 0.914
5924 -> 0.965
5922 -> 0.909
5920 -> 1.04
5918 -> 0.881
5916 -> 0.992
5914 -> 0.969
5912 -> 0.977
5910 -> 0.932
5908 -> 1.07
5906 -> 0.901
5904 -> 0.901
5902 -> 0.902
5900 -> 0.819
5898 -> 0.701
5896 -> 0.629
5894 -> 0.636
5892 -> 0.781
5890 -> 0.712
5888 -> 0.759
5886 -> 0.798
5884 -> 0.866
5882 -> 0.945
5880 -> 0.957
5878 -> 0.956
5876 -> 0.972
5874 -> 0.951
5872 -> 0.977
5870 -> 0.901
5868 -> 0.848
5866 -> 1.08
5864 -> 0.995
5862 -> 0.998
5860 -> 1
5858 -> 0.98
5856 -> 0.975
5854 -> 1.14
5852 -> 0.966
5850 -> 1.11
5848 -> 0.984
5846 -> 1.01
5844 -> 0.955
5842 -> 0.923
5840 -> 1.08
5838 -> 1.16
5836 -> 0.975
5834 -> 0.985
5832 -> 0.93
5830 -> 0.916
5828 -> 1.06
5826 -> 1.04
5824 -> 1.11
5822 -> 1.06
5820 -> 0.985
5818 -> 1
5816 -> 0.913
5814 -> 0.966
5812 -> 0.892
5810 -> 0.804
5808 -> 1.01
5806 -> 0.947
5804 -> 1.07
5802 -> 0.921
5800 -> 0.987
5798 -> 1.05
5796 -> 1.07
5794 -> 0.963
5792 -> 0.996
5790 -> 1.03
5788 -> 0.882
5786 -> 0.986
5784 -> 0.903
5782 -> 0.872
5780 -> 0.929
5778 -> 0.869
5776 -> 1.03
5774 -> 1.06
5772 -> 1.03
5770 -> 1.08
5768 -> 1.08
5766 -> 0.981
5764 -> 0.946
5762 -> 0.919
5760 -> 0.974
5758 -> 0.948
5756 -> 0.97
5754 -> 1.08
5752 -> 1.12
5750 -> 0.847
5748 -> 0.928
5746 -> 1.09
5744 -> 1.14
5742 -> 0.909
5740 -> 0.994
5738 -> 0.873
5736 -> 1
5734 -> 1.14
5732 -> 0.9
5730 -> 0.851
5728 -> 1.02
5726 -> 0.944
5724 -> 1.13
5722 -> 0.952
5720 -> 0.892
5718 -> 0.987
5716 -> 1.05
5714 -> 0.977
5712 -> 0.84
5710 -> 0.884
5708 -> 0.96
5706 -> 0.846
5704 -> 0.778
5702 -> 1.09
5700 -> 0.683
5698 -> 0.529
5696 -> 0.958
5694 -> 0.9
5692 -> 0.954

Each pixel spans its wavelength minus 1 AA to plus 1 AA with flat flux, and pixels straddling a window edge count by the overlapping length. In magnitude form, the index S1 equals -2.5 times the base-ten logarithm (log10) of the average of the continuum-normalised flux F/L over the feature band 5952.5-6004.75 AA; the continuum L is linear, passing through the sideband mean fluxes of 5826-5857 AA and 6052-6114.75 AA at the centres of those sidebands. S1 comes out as 0.14 mag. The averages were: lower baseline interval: 1.01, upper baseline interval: 0.984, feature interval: 0.876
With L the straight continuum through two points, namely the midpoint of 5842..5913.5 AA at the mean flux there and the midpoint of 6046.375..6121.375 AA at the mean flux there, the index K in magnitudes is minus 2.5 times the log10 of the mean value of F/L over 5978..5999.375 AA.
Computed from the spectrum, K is 0.11 mag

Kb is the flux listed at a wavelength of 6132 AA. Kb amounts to 0.954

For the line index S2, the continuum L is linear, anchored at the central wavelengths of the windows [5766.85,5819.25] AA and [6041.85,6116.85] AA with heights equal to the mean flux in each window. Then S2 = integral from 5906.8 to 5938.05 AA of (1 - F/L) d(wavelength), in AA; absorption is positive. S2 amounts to -1.0 AA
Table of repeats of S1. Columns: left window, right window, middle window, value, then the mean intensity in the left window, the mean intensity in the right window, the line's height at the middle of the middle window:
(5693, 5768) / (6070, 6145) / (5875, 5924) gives 0.11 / 0.949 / 0.99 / 0.967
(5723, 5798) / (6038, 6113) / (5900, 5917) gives 0.03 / 0.987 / 0.957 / 0.973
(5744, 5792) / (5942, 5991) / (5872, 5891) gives 0.06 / 0.984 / 0.895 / 0.933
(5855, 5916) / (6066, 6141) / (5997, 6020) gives 0.09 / 0.898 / 0.996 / 0.953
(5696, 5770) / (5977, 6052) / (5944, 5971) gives 0.05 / 0.953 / 0.881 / 0.896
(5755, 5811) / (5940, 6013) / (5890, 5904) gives 0.21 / 0.975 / 0.872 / 0.914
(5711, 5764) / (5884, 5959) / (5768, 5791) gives -0.02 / 0.979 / 0.871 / 0.955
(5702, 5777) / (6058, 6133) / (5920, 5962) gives 0.09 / 0.979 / 0.985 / 0.982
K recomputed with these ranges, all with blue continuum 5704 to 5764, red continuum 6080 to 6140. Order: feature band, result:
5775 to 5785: 0.054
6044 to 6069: 0.095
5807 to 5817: 0.059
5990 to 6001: 0.325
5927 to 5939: -0.065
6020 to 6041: -0.048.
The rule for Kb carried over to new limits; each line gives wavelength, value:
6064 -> 1.02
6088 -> 0.996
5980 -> 1.08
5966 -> 0.974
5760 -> 0.974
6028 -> 0.944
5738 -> 0.873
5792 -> 0.996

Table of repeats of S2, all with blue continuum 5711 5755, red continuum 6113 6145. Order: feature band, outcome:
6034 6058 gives 3.78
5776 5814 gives 0.87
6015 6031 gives 1.91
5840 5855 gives -0.65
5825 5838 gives -0.29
